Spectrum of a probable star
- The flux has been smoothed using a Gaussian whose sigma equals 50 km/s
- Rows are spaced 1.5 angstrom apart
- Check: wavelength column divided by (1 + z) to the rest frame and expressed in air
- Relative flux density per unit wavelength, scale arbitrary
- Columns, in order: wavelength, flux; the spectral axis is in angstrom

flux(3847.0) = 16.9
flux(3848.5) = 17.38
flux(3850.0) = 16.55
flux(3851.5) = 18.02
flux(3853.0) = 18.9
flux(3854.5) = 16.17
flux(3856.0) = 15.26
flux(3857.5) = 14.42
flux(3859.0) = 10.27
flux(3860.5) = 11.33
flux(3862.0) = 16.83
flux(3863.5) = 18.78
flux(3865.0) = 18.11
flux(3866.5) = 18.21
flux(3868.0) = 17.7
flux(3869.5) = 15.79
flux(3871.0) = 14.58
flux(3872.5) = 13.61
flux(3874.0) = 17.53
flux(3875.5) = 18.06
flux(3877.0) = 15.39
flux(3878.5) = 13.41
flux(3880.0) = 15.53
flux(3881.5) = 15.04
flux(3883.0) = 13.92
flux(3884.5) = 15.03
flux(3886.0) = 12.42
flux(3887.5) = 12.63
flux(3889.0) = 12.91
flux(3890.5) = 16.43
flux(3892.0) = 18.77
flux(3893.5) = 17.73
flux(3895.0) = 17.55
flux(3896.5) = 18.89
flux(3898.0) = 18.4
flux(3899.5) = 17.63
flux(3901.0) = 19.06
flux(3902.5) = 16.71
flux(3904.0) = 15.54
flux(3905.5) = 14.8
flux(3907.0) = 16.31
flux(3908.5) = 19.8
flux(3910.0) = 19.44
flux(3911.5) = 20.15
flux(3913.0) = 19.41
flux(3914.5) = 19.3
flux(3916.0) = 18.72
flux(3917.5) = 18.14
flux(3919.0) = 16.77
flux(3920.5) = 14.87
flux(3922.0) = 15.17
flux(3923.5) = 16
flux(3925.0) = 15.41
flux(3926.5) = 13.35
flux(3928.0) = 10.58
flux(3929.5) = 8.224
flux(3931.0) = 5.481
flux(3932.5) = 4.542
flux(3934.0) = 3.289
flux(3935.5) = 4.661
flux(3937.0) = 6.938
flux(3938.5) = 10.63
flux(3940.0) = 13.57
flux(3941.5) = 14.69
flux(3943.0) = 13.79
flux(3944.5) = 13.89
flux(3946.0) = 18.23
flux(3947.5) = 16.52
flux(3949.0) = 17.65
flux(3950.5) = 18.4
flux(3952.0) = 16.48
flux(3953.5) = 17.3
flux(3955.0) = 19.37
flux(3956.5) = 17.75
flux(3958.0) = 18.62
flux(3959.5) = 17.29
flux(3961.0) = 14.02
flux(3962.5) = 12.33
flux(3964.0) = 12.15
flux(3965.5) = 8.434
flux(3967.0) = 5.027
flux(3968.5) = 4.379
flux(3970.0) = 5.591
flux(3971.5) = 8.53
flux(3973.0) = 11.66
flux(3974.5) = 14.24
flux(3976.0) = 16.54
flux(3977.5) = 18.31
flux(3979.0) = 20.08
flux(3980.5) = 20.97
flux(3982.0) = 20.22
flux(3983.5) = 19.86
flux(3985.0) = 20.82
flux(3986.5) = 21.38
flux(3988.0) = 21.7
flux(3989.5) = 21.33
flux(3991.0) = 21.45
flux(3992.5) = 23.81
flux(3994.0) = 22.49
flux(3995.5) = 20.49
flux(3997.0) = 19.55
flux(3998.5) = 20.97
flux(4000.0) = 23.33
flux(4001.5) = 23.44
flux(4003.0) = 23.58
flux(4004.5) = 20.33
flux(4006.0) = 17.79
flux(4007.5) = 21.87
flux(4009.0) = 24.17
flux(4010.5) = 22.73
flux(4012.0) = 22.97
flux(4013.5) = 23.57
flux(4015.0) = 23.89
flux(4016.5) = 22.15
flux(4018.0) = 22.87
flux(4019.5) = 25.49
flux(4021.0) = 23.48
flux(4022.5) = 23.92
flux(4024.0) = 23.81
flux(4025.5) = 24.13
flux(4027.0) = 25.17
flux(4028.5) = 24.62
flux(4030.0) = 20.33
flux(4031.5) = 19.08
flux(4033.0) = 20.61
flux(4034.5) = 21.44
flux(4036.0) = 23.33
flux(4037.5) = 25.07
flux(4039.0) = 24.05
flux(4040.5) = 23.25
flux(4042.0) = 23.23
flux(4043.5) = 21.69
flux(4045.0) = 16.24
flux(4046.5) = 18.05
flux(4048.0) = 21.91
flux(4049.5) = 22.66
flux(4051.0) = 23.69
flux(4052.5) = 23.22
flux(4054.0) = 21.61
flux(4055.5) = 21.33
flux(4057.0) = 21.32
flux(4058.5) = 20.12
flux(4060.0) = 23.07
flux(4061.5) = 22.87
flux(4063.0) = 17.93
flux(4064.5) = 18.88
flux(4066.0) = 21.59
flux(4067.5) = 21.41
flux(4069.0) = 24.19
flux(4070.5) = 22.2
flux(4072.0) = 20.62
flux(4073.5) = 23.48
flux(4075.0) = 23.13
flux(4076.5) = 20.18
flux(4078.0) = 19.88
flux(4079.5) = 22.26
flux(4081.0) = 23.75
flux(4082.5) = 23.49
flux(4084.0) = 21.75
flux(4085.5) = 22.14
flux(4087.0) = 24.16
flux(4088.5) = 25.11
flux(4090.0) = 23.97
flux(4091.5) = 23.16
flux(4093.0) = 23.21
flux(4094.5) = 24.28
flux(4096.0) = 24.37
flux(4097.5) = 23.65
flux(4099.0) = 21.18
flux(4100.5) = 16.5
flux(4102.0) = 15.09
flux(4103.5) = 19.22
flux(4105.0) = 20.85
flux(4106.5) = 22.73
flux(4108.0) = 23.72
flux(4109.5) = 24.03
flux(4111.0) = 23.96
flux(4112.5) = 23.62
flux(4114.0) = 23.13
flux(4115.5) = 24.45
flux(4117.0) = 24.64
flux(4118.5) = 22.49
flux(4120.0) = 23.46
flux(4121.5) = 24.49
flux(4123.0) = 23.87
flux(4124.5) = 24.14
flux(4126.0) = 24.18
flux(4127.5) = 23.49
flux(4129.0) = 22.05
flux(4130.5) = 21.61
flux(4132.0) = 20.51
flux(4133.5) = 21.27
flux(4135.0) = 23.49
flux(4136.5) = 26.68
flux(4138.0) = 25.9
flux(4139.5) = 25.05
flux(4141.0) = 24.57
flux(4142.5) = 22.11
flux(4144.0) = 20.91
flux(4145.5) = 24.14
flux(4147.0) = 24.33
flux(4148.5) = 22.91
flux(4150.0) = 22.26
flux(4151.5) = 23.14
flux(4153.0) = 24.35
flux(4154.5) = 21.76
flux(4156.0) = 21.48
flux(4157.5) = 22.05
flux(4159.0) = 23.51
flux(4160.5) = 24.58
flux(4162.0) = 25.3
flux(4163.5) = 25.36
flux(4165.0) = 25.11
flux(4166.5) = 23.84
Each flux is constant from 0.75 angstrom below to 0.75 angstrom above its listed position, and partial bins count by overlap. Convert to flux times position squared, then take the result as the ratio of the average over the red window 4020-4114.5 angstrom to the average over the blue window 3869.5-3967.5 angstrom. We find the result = 1.6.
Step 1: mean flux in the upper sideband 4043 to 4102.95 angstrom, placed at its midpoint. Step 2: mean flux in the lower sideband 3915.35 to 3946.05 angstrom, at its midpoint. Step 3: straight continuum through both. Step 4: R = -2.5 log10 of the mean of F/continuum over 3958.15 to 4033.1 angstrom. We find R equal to -0.16 mag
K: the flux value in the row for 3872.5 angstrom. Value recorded 13.61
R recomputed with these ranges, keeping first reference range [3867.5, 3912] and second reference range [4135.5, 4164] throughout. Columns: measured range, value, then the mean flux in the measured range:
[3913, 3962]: 0.244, 14.1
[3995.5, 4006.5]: -0.098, 21.3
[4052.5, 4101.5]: -0.022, 22.1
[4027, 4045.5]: -0.084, 22.1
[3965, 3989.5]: 0.241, 15.1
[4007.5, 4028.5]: -0.186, 23.7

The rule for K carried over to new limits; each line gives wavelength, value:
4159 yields 23.51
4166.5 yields 23.84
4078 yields 19.88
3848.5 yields 17.38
